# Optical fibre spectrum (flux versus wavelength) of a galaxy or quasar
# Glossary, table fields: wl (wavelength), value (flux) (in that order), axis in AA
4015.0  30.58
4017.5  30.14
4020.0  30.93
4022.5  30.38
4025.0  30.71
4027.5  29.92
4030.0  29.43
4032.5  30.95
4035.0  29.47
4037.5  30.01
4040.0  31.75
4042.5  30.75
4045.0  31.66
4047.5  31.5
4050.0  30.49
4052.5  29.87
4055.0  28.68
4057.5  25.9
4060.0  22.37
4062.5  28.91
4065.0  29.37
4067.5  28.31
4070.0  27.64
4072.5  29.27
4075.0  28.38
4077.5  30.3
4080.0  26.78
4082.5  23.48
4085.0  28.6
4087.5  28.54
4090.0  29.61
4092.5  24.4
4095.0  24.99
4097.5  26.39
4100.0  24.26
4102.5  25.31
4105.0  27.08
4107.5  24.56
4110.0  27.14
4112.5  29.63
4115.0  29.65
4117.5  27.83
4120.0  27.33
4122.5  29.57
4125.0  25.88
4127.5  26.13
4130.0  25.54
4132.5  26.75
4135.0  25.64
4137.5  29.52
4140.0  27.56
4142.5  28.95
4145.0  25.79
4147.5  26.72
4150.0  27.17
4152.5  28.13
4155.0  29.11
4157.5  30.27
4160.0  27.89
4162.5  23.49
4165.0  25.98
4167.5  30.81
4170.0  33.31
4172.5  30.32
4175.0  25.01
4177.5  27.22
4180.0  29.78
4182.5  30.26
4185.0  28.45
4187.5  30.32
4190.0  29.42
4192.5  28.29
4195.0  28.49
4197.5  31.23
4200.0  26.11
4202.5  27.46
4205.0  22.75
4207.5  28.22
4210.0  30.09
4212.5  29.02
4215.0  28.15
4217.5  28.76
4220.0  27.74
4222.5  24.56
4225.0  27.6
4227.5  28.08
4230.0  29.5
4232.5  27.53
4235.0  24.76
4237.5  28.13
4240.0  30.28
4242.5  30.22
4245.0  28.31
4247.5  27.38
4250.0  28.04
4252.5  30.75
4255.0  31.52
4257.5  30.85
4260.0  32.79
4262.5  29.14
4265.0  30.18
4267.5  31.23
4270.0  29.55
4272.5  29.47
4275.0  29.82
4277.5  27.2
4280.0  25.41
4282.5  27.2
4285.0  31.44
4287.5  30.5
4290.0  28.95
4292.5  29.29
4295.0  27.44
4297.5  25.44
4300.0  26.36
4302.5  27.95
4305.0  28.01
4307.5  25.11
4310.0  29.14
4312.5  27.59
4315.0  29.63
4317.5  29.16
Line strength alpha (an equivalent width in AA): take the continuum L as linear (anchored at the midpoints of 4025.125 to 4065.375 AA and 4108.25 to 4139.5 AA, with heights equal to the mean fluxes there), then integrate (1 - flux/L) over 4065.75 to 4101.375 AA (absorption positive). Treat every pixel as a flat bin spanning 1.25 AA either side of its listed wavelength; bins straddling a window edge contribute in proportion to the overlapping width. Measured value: 1.61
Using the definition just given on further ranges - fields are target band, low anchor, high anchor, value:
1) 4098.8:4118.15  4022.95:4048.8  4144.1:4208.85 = 1.60 AA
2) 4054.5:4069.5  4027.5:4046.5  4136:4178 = 1.41 AA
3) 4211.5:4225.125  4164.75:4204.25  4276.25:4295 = 0.54 AA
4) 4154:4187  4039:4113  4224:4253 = -0.61 AA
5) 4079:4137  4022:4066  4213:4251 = 4.45 AA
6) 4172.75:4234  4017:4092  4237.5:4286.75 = 2.64 AA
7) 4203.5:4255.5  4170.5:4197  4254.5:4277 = 2.86 AA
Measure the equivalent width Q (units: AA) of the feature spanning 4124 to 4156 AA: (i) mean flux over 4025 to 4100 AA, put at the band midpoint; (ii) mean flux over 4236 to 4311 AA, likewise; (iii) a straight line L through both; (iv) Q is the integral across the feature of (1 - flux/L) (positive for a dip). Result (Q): 1.7 AA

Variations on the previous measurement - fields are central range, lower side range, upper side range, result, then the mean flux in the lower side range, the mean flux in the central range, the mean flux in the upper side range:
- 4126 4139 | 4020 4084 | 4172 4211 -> 0.87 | 29.1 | 26.7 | 28.3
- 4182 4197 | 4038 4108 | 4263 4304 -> -0.52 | 27.9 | 29.3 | 28.6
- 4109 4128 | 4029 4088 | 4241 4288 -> 0.70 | 28.9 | 28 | 29.5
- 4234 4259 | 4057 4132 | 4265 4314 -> -0.93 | 27.1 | 29.1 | 28.3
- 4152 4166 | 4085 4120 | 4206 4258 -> 0.08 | 27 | 27.5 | 28.5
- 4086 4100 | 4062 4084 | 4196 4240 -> 0.70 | 28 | 26.6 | 27.7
